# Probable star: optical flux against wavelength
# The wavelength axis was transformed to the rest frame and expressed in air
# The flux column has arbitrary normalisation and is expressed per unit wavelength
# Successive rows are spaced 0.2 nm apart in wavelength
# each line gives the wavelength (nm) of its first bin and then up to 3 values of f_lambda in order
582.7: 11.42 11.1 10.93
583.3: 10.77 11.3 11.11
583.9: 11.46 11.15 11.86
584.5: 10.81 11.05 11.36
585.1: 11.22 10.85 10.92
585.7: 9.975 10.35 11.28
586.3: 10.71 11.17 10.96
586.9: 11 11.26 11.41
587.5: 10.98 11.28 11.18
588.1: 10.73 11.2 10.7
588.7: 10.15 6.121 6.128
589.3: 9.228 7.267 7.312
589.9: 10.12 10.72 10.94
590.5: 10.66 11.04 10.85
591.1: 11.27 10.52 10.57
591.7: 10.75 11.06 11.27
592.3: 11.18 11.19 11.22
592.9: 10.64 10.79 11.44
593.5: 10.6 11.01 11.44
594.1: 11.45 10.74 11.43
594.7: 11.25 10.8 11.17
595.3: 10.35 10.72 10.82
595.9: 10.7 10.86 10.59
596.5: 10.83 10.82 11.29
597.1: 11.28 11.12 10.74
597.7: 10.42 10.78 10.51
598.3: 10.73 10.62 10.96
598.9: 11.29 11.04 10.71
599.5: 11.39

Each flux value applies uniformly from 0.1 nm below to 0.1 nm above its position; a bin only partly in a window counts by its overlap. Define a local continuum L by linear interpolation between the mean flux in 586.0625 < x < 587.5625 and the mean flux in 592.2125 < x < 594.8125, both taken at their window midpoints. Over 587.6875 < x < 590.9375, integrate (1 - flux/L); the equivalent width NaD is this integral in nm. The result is 0.415 nm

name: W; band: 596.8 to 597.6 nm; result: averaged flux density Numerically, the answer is 11.1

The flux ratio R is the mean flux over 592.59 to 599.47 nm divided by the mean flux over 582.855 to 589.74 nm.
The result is 1.04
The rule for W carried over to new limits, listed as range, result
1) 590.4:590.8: 10.8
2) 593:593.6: 10.9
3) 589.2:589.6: 8.25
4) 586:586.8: 11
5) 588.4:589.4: 8.47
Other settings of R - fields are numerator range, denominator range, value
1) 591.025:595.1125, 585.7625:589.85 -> 1.10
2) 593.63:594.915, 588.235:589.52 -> 1.29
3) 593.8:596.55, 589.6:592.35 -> 1.03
